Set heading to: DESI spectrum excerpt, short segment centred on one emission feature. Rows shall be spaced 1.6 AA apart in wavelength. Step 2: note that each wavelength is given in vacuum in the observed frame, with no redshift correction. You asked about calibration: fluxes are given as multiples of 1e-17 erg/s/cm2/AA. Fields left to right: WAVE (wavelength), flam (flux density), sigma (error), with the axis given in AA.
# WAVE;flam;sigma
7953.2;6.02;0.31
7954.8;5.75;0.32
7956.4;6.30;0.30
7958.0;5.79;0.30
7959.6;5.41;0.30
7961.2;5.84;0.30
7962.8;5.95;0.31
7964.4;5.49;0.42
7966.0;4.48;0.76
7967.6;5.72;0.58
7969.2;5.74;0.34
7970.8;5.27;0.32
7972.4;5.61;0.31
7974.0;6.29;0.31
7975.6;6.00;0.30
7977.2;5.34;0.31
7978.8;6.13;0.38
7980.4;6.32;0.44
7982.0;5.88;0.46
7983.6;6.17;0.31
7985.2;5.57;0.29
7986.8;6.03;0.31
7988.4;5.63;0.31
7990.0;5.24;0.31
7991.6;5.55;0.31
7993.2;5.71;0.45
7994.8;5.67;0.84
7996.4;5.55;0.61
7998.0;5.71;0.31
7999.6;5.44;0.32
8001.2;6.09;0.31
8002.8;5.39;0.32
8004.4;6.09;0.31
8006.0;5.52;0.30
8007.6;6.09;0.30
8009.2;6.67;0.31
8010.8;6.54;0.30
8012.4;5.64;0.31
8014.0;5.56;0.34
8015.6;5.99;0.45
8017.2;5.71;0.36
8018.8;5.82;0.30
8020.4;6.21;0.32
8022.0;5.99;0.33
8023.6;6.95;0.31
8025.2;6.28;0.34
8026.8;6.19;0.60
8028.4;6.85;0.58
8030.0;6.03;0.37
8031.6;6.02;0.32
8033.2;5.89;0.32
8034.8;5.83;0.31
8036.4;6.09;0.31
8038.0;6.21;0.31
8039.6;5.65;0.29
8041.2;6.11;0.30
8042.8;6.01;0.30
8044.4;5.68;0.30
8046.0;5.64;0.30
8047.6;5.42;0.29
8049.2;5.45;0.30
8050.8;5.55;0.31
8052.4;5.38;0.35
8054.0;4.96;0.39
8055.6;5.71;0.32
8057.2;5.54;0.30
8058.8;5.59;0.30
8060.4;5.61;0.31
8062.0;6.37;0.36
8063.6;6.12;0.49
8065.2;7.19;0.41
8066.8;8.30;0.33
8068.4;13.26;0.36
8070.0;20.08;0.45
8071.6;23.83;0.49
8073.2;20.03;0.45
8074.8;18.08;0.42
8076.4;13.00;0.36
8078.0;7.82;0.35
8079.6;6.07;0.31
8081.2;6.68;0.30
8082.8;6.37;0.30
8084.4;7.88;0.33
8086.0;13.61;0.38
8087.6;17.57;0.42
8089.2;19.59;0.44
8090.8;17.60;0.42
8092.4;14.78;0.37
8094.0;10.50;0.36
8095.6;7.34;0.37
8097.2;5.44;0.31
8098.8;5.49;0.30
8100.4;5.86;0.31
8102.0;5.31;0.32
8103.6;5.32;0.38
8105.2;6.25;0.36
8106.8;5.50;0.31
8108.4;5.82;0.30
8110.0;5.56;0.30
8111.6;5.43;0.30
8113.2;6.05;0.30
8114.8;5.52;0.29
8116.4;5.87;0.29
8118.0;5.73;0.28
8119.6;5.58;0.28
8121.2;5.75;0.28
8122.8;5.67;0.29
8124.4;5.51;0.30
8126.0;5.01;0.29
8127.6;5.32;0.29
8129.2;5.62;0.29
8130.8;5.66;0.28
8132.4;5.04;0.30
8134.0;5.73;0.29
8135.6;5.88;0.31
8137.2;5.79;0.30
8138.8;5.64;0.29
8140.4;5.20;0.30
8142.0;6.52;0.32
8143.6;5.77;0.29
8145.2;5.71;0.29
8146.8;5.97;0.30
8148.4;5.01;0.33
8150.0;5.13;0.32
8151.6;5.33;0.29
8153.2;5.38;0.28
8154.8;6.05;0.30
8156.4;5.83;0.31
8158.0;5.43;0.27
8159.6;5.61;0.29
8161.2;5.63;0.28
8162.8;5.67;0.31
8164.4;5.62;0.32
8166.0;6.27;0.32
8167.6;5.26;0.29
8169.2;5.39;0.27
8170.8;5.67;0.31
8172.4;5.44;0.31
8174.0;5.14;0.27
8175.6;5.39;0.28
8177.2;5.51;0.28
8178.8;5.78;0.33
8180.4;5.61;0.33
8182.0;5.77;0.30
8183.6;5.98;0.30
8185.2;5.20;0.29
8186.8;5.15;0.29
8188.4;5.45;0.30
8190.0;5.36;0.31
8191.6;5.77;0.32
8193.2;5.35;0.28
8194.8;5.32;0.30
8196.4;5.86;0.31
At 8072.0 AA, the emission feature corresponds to [S II] 6716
